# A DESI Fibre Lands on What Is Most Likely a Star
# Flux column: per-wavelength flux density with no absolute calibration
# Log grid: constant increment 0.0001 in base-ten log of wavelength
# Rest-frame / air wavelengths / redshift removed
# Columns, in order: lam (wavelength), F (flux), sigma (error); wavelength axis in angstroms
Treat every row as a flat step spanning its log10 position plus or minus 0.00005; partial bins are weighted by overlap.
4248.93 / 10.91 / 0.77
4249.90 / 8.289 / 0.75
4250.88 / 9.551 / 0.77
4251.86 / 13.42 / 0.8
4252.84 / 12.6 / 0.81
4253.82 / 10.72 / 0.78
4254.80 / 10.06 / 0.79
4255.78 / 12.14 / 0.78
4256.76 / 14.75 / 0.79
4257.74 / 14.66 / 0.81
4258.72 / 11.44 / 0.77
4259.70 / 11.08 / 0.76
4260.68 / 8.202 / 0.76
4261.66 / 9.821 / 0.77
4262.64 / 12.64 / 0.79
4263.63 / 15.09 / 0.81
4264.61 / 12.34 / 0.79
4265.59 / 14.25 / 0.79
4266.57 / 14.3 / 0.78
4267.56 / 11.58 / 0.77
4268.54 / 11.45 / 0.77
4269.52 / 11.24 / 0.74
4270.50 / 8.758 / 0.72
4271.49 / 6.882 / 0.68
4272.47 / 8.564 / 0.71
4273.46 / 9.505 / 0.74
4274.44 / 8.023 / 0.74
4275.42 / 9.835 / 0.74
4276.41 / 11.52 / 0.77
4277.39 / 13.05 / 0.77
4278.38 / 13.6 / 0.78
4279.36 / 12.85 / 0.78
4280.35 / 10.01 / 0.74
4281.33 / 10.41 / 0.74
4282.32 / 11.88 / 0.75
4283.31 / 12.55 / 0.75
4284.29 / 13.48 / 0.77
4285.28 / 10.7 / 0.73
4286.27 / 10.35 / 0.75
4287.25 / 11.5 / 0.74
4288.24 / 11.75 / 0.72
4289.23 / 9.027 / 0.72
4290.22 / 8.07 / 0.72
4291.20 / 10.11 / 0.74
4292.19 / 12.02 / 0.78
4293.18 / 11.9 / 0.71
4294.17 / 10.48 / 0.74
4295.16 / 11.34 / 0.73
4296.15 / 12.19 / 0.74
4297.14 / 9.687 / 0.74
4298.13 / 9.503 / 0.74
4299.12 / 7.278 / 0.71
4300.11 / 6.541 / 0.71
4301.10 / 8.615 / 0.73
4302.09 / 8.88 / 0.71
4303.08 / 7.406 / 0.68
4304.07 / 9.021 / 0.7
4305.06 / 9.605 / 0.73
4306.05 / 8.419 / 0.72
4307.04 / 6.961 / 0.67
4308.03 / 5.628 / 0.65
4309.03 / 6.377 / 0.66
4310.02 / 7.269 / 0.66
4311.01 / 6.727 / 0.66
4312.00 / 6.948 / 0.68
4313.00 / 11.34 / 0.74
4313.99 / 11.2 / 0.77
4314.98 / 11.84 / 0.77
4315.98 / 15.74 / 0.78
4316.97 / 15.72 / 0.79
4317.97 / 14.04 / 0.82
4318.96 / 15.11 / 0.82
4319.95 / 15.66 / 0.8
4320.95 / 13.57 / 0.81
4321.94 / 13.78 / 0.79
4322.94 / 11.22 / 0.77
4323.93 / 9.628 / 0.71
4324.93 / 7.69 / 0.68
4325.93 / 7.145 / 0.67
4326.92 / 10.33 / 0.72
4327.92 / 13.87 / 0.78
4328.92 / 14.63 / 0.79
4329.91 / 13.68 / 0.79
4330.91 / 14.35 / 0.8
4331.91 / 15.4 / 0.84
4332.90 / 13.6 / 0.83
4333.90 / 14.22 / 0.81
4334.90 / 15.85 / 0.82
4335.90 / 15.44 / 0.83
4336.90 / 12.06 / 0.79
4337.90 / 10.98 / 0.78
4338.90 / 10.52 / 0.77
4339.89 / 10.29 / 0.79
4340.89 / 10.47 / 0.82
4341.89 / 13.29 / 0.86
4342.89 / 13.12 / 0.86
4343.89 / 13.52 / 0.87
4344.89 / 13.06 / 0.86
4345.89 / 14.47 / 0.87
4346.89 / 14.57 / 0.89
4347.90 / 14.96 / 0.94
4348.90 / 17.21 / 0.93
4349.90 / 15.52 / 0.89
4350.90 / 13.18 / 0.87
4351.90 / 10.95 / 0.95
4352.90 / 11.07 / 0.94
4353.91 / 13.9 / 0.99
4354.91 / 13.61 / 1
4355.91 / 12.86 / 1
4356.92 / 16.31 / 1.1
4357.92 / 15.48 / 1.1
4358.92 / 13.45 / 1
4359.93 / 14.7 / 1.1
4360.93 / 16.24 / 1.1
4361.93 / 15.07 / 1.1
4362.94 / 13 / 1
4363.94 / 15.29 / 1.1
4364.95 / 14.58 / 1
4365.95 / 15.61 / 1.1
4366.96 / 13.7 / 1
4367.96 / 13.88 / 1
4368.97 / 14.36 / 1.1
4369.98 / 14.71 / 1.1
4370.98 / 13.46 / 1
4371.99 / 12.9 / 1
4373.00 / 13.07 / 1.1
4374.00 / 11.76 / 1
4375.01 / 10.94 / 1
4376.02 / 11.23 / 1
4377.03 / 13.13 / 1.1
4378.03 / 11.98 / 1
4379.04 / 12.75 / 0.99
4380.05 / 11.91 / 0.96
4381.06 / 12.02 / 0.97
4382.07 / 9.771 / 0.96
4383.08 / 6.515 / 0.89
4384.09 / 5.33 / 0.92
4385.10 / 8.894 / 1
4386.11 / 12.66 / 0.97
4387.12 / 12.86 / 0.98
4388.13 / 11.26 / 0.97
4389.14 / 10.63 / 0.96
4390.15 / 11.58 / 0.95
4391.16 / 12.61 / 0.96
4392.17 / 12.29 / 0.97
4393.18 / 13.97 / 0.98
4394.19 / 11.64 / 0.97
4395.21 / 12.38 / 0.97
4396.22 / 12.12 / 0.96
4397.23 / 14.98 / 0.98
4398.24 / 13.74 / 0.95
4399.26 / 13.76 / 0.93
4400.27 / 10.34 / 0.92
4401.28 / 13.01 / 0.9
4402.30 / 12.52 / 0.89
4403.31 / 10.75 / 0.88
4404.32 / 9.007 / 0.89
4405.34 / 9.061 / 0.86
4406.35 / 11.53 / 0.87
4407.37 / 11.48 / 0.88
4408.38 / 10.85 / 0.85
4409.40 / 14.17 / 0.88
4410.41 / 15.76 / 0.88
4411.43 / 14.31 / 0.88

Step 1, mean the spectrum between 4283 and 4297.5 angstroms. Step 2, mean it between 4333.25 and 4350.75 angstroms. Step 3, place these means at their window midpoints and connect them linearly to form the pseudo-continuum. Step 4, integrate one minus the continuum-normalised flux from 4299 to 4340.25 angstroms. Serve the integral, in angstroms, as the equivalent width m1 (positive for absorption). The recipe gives 4.6 angstroms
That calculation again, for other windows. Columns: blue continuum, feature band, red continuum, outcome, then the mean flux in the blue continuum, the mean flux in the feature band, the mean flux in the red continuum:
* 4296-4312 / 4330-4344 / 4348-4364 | -1.4 angstroms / 8.01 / 13.1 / 14.2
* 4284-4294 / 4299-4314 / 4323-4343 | 4.6 angstroms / 10.8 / 7.93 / 12.3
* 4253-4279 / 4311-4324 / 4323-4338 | -0.3 angstroms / 11.4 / 12.6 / 12.6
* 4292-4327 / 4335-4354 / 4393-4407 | -3.9 angstroms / 10.2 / 13.1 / 12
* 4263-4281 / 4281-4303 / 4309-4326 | 2.0 angstroms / 11.3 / 10.3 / 11.4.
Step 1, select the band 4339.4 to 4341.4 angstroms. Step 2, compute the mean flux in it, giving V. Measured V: 10.4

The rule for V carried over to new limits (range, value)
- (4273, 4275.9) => 9.14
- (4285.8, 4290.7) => 10.1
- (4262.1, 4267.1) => 13.6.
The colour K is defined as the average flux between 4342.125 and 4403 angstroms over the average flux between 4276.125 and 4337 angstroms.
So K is 1.16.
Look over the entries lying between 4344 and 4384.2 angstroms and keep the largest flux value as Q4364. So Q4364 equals 17.21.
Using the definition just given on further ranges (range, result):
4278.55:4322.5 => 15.74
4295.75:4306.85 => 12.19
